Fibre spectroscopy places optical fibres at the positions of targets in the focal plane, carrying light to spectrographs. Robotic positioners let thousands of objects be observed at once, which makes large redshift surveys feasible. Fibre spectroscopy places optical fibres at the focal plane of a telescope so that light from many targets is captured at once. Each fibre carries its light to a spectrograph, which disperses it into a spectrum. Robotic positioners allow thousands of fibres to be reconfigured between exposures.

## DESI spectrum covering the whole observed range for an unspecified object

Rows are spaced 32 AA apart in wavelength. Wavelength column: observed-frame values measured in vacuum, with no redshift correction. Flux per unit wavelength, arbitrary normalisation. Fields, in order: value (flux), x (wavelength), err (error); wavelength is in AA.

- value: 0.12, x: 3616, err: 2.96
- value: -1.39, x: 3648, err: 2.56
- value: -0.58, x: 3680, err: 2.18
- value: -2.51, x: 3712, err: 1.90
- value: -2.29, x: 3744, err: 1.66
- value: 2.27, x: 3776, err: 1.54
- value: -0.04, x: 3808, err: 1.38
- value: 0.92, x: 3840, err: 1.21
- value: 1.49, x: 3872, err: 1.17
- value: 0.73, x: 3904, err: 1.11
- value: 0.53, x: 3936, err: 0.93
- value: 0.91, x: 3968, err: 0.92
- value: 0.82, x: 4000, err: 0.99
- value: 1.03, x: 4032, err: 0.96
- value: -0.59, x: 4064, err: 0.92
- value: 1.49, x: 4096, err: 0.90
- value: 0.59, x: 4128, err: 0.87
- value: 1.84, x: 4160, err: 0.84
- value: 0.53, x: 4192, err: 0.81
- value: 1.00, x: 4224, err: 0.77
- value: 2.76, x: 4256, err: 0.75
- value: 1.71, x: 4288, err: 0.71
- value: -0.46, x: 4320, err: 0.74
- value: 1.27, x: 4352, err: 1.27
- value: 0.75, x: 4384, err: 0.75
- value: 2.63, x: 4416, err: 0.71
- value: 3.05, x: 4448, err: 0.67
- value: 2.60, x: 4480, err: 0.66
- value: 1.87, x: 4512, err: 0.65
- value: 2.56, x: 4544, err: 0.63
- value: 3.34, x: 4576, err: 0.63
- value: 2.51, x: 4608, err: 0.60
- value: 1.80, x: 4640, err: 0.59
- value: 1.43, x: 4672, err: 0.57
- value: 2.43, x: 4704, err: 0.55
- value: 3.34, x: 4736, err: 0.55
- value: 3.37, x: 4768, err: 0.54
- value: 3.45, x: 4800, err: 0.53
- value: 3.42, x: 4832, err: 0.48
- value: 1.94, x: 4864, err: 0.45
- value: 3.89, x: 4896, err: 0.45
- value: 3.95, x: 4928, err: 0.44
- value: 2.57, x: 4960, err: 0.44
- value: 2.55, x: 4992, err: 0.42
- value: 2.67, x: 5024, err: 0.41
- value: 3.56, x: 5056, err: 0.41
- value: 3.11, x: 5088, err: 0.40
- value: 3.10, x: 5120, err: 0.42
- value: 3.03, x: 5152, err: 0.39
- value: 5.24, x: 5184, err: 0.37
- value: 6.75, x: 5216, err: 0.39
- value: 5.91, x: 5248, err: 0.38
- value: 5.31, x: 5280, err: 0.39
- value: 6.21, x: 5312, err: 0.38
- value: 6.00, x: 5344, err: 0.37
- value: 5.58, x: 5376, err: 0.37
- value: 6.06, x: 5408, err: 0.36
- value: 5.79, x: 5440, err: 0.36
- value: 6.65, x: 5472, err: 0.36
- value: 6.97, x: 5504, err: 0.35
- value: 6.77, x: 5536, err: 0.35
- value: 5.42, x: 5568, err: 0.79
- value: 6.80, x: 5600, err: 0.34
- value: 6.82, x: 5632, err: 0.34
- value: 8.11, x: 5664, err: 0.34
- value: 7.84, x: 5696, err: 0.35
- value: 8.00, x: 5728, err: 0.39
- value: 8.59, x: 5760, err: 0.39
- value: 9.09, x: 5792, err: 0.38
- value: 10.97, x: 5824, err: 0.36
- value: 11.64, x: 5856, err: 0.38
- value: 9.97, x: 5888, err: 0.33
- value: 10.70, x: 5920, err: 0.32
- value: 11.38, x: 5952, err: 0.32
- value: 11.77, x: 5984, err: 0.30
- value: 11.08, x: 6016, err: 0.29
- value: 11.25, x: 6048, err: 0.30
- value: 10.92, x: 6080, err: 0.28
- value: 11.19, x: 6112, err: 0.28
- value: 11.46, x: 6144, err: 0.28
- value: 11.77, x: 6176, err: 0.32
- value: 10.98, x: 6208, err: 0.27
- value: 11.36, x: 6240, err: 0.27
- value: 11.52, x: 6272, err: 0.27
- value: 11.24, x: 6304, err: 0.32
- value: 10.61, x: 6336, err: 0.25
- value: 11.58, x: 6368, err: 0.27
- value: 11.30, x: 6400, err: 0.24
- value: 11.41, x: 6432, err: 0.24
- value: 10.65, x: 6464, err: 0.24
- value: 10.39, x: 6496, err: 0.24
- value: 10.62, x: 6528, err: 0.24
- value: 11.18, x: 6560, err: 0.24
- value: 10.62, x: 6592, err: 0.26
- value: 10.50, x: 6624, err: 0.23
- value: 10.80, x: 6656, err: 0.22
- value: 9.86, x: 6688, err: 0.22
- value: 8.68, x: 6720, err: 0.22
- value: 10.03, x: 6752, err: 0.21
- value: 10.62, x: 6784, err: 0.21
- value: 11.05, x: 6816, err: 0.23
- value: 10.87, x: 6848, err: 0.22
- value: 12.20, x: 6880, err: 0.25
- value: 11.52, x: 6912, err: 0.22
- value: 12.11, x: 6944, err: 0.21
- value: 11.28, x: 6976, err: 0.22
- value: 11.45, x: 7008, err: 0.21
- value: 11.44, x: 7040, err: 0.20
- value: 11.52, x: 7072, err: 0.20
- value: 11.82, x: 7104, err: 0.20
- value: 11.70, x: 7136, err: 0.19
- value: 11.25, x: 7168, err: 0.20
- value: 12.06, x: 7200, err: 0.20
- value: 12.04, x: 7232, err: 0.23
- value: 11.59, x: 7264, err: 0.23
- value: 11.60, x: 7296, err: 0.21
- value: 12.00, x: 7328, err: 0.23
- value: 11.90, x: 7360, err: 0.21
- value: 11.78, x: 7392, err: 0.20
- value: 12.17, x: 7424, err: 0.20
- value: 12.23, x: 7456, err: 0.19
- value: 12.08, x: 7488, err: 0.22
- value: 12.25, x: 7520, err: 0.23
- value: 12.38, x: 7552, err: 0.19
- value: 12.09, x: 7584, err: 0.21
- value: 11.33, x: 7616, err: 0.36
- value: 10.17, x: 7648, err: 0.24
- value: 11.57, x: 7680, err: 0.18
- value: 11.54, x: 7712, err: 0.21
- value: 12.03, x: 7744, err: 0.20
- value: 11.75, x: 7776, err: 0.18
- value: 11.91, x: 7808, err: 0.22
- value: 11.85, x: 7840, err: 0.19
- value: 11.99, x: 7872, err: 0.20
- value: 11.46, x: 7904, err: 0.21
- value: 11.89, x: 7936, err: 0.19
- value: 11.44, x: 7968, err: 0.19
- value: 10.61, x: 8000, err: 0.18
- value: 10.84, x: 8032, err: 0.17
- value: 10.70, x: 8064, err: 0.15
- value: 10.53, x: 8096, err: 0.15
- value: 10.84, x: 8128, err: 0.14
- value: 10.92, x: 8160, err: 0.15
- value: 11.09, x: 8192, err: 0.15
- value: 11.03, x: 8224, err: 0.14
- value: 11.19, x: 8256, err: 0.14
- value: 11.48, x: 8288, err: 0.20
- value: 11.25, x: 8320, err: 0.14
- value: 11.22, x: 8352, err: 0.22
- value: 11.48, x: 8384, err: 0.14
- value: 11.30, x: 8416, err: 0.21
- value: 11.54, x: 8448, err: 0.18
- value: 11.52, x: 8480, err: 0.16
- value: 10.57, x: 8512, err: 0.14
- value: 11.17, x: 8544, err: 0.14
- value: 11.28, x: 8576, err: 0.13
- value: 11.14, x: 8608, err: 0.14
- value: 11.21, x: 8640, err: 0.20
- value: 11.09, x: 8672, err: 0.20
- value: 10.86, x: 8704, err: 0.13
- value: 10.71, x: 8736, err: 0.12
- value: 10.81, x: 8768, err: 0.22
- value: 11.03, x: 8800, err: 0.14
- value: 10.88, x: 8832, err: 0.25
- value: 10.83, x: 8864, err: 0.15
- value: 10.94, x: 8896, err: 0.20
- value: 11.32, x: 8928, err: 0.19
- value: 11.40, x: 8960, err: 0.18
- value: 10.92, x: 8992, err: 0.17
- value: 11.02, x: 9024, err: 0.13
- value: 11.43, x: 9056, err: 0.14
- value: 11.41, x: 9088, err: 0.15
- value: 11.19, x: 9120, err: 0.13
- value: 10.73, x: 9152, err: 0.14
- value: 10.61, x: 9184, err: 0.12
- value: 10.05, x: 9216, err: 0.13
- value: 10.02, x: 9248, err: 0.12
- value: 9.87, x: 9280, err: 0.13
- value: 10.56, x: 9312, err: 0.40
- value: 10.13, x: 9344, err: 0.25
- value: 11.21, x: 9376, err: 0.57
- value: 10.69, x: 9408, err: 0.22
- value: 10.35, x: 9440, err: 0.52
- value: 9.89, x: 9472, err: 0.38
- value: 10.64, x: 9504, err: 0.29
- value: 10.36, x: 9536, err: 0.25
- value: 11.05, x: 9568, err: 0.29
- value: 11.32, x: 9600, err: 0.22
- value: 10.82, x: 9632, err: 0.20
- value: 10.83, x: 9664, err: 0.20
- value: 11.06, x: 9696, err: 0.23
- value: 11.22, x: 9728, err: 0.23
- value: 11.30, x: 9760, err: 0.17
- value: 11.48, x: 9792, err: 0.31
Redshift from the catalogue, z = 0.30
